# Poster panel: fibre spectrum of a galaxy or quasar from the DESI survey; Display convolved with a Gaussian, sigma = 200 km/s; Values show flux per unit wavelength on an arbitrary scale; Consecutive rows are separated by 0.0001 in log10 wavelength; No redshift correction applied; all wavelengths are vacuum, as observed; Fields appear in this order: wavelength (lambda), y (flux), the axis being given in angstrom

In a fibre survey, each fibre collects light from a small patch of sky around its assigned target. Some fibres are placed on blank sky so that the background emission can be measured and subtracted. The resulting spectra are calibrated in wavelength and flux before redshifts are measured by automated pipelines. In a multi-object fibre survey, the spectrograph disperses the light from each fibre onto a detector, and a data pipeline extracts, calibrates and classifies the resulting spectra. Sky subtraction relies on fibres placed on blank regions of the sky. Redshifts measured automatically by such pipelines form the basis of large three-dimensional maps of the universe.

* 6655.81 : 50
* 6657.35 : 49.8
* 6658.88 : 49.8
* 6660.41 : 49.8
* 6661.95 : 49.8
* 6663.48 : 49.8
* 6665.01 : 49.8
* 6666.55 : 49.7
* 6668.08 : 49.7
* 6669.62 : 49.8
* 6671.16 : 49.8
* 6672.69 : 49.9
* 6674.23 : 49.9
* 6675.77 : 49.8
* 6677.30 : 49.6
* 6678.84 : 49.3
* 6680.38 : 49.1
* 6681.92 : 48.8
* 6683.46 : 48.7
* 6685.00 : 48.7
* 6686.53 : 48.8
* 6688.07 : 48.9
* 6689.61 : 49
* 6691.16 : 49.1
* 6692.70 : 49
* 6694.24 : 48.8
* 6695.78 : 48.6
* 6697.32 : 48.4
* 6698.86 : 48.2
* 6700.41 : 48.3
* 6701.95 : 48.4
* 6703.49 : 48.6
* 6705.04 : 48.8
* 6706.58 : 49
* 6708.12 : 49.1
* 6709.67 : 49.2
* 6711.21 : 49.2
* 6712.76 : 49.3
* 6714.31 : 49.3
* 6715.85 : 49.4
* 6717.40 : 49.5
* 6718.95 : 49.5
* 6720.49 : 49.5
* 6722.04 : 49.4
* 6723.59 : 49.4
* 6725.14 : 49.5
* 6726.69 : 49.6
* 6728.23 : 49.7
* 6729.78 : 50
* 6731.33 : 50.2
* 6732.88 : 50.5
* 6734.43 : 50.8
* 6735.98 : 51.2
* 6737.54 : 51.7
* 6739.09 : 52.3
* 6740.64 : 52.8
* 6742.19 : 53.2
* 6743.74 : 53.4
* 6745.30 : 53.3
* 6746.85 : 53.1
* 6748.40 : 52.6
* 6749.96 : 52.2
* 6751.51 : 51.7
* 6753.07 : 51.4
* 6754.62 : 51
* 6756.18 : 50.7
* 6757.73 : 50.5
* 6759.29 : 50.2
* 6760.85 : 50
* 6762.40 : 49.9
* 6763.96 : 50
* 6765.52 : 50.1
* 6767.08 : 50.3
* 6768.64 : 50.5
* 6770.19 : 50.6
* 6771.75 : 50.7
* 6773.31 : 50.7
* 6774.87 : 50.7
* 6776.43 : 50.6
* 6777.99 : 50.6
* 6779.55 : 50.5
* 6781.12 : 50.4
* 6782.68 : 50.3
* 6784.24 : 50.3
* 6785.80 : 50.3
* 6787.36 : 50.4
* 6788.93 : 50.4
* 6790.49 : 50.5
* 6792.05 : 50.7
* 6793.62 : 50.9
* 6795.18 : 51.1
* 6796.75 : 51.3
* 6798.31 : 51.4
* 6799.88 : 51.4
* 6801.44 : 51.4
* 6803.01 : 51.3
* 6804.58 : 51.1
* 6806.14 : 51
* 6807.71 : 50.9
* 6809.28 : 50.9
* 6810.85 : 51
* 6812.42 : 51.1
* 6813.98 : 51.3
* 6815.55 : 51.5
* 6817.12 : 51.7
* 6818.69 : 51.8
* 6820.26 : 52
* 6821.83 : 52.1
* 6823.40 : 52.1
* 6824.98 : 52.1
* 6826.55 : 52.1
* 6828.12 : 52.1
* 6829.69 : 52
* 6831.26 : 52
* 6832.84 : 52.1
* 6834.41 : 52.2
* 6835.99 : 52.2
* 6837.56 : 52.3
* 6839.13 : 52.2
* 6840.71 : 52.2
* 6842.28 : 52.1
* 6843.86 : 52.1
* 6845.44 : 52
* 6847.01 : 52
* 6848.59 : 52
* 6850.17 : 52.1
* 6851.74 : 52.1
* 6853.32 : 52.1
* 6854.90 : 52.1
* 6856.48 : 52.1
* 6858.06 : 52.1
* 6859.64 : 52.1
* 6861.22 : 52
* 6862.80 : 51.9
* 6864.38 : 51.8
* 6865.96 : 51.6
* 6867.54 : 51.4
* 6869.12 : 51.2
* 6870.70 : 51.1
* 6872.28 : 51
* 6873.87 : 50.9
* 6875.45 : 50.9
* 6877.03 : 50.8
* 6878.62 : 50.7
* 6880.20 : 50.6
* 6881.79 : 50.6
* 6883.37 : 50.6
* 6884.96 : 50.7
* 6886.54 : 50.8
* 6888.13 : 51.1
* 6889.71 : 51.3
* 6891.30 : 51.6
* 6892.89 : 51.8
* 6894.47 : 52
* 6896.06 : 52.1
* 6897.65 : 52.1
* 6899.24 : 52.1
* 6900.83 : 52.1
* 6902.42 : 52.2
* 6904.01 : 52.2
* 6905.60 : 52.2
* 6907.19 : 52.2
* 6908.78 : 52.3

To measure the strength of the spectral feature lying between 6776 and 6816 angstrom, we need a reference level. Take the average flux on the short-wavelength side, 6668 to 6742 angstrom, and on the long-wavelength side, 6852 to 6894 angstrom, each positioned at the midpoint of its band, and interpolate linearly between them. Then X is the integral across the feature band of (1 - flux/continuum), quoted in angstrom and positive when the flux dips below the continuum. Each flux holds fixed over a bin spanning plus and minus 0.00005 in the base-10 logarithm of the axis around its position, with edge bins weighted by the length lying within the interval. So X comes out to -0.28 angstrom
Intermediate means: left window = 49.5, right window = 51.4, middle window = 50.9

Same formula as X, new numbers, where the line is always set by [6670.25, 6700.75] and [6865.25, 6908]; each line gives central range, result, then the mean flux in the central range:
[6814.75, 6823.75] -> -0.2 angstrom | 51.9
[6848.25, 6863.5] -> -0.3 angstrom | 52.1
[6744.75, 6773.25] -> -0.6 angstrom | 51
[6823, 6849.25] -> -0.7 angstrom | 52.1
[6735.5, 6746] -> -0.6 angstrom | 52.6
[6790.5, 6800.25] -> -0.1 angstrom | 51.1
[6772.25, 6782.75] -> -0.1 angstrom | 50.5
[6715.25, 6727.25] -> 0.0 angstrom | 49.4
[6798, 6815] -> -0.2 angstrom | 51.2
